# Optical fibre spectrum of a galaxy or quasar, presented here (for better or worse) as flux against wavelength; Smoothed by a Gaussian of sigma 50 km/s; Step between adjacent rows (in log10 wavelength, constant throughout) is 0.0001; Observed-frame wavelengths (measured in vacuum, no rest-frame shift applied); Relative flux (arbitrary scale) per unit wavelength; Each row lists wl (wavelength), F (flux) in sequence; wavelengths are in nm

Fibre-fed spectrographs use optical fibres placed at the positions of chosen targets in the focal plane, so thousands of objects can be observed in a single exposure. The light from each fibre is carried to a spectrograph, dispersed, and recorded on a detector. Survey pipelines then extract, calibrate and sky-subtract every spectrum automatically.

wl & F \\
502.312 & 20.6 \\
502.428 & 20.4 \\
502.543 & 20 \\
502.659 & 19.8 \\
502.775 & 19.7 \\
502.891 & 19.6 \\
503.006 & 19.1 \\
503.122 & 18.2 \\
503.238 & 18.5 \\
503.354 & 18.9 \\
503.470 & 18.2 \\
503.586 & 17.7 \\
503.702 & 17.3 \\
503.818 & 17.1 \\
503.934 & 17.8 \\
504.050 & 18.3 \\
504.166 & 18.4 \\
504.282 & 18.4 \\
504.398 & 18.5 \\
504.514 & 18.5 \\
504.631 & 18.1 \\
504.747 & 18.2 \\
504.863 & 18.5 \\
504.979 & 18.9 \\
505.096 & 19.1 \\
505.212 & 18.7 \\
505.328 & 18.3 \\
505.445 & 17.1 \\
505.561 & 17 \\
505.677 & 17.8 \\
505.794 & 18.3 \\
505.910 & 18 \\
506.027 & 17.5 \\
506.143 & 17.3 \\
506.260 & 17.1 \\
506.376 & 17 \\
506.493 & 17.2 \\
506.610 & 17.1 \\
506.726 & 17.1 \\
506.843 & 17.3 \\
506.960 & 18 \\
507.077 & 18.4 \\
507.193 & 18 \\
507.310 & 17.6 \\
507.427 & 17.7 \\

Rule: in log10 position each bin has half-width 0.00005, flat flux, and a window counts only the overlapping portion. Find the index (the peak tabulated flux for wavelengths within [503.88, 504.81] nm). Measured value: 18.5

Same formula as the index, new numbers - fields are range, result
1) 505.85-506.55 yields 18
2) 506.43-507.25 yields 18.4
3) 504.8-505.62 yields 19.1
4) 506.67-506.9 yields 17.3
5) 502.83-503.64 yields 19.6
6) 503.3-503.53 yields 18.9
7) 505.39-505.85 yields 18.3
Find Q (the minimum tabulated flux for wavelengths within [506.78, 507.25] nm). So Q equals 17.3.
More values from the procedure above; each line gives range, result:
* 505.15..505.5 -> 17.1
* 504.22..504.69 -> 18.1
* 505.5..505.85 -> 17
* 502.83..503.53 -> 18.2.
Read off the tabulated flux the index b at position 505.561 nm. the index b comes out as 17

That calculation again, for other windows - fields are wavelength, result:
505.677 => 17.8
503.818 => 17.1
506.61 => 17.1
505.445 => 17.1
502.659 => 19.8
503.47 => 18.2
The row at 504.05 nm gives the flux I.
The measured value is 18.3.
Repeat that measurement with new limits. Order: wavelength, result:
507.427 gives 17.7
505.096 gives 19.1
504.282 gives 18.4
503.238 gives 18.5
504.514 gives 18.5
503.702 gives 17.3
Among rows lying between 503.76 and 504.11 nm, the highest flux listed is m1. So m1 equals 18.3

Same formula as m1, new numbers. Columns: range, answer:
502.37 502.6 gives 20.4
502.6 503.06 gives 19.8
